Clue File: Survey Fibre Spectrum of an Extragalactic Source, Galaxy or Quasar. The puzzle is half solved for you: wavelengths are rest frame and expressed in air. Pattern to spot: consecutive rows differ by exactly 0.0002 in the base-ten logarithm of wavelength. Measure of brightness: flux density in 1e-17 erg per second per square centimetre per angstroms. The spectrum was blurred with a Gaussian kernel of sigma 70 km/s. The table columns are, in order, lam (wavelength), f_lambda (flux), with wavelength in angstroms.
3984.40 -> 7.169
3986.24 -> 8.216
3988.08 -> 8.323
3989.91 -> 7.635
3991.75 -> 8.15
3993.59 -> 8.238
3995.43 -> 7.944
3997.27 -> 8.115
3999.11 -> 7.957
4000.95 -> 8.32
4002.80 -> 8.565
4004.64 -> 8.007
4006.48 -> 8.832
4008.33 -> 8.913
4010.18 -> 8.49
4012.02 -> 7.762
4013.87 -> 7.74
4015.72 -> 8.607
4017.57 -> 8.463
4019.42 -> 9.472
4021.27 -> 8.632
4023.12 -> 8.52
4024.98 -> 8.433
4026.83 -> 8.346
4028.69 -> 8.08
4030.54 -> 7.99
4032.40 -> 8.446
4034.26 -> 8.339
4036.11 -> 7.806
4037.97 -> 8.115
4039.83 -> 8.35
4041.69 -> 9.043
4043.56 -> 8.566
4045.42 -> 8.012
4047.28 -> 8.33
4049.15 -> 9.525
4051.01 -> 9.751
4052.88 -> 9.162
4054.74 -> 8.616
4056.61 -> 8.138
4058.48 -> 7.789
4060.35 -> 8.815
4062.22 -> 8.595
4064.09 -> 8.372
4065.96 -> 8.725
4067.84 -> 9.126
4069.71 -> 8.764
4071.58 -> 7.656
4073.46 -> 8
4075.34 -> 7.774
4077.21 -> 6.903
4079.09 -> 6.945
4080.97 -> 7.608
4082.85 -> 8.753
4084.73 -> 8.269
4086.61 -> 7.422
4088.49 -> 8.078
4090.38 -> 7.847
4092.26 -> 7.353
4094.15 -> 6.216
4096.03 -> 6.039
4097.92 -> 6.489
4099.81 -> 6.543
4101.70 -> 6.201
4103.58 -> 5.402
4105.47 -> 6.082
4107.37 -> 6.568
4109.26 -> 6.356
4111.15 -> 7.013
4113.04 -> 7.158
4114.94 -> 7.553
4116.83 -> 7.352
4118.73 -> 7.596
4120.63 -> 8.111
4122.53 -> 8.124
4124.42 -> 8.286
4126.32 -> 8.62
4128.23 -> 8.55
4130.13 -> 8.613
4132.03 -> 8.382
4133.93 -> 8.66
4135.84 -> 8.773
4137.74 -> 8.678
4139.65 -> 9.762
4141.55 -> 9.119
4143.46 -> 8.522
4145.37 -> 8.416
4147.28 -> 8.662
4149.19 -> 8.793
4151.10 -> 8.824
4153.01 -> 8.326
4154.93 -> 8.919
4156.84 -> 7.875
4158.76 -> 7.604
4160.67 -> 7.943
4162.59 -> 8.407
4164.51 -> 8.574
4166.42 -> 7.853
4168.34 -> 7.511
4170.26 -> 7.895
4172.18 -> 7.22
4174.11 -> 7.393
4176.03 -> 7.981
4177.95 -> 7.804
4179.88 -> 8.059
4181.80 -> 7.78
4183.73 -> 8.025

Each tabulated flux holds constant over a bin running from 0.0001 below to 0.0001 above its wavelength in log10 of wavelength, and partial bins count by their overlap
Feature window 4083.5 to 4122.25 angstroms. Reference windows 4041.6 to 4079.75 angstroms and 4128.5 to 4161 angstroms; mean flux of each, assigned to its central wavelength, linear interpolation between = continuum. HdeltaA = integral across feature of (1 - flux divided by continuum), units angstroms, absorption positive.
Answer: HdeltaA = 6.8 angstroms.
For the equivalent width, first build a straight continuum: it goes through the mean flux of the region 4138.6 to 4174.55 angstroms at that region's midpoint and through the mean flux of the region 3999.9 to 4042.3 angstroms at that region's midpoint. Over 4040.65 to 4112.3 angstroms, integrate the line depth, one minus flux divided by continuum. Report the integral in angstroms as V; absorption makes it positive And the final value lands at 5.2 angstroms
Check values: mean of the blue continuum 8.4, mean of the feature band 7.75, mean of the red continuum 8.31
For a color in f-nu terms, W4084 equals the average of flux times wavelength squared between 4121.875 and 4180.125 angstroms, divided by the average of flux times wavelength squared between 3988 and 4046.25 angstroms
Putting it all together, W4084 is 1.07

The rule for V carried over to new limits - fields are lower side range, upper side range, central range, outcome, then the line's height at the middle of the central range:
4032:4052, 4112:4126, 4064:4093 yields 0.82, 8.2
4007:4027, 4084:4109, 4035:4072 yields -4.19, 7.71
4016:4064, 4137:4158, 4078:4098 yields 2.81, 8.61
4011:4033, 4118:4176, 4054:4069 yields -0.29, 8.36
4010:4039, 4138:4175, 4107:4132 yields 1.72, 8.31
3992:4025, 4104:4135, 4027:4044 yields -0.19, 8.21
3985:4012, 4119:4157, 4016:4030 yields -0.42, 8.3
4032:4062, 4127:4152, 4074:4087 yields 1.41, 8.62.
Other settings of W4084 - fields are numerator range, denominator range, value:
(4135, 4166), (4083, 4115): 1.28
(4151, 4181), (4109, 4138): 1.02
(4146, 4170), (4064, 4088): 1.07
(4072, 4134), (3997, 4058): 0.91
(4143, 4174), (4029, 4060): 1.02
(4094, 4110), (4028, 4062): 0.75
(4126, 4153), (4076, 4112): 1.28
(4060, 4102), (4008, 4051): 0.93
